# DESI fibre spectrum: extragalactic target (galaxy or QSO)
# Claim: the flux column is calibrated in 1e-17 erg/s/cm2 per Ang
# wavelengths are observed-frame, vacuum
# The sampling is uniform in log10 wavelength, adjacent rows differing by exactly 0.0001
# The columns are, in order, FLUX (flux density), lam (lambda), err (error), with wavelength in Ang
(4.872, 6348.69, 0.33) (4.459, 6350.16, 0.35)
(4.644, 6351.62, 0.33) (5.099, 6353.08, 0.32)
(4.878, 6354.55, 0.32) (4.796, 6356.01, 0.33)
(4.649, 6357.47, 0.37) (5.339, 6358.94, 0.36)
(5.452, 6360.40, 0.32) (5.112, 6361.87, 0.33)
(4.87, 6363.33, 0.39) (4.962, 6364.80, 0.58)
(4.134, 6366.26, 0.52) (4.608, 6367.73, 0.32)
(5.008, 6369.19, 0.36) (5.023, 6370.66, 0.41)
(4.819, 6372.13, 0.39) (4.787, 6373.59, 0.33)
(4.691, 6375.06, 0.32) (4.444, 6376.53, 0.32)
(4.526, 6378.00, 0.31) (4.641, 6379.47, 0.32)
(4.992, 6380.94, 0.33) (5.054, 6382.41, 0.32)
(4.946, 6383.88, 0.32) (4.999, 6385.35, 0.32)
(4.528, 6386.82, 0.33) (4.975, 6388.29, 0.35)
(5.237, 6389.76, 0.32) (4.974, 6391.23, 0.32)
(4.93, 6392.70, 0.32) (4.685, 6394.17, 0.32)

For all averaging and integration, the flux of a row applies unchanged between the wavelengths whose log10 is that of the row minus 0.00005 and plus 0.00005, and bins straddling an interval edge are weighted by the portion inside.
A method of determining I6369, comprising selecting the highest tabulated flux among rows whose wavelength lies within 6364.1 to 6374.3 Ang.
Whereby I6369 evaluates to 5.023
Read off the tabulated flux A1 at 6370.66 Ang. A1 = 5.023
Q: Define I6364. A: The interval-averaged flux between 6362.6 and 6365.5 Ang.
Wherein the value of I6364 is 4.91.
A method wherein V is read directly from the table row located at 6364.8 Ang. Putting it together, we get 4.962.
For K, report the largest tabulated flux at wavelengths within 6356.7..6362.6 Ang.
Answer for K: 5.452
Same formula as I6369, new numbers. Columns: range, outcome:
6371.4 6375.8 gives 4.819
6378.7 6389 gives 5.054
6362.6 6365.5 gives 4.962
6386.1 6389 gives 4.975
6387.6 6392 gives 5.237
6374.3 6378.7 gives 4.691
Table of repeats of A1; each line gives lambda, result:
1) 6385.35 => 4.999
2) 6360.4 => 5.452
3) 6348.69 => 4.872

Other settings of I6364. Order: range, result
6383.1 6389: 4.86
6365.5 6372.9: 4.73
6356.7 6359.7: 5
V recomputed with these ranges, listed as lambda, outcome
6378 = 4.526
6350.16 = 4.459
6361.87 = 5.112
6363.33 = 4.87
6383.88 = 4.946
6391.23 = 4.974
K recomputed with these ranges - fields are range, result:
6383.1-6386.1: 4.999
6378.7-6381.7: 4.992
